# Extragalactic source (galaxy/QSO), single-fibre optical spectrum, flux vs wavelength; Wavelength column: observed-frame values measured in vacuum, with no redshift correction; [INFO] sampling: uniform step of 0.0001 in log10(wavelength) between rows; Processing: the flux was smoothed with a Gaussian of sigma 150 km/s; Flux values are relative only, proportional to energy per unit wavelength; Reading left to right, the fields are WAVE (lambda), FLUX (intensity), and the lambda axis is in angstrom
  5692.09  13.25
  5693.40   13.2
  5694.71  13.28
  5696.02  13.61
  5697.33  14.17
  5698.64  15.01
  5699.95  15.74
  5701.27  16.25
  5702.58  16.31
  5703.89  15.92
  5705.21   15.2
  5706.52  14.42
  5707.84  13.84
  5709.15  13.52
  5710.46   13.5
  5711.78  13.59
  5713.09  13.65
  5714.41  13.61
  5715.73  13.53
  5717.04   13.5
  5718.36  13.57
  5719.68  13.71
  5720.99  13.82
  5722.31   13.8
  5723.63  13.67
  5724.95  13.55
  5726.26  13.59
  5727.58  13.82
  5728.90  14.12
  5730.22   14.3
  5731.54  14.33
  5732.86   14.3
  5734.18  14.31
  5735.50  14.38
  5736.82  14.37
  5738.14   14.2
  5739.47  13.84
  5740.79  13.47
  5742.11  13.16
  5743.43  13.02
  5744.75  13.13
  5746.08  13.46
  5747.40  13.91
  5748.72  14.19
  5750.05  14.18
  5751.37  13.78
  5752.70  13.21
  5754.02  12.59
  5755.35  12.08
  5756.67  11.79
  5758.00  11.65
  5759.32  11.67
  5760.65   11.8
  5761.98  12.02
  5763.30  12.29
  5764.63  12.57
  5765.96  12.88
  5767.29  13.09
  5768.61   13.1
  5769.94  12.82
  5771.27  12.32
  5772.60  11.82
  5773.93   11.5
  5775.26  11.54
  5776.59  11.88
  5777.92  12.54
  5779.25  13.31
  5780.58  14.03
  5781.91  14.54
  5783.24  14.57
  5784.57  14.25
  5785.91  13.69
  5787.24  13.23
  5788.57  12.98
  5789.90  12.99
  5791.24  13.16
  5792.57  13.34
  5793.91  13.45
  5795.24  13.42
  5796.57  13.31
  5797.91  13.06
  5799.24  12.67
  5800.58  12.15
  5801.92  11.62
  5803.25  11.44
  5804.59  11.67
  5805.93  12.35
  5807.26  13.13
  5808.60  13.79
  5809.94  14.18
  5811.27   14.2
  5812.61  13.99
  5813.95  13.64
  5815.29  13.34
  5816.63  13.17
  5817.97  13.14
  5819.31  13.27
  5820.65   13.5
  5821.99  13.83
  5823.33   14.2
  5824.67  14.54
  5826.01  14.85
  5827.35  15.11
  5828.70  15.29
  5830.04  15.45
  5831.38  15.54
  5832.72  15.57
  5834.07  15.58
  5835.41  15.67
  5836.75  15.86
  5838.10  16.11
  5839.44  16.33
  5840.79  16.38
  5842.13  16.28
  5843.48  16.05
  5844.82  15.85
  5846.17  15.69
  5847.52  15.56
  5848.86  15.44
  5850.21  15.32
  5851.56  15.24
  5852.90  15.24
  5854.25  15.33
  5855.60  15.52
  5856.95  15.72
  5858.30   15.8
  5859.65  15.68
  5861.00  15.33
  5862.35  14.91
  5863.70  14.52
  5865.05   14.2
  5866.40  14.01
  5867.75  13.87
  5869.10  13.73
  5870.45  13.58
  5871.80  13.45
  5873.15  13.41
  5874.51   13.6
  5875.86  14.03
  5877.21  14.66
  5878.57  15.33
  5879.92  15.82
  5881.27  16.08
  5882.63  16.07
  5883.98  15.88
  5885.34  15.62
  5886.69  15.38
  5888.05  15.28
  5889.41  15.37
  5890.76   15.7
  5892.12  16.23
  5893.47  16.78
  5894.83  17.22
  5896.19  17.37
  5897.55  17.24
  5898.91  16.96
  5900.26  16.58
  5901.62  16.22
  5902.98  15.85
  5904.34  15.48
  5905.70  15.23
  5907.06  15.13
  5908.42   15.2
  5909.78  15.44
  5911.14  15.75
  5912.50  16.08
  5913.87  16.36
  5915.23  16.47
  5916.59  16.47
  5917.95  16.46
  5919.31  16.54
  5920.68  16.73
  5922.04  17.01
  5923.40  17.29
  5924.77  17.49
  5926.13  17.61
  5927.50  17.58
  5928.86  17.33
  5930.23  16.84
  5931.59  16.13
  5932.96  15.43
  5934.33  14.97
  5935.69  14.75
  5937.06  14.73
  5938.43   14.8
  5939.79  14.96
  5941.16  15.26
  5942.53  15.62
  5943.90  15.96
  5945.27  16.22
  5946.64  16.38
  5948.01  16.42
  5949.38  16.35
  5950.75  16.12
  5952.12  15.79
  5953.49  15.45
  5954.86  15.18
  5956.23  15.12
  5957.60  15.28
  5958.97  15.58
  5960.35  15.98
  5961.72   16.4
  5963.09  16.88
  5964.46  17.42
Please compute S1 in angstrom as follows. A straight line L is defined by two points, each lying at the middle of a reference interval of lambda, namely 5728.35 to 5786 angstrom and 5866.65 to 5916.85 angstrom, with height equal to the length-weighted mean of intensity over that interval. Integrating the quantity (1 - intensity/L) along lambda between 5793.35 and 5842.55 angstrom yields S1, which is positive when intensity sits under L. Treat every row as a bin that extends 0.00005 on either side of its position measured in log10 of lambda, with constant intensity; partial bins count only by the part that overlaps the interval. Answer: 0.6 angstrom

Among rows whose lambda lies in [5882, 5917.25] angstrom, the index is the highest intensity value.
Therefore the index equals 17.37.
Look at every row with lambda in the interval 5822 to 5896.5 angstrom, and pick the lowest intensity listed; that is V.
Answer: 13.41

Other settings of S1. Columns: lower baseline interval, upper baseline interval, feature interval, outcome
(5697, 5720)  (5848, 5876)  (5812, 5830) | 0.70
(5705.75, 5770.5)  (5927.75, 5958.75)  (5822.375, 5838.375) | -0.91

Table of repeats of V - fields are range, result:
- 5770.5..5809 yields 11.44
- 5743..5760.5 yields 11.65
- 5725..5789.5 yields 11.5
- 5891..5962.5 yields 14.73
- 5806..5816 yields 13.13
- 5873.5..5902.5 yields 13.6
